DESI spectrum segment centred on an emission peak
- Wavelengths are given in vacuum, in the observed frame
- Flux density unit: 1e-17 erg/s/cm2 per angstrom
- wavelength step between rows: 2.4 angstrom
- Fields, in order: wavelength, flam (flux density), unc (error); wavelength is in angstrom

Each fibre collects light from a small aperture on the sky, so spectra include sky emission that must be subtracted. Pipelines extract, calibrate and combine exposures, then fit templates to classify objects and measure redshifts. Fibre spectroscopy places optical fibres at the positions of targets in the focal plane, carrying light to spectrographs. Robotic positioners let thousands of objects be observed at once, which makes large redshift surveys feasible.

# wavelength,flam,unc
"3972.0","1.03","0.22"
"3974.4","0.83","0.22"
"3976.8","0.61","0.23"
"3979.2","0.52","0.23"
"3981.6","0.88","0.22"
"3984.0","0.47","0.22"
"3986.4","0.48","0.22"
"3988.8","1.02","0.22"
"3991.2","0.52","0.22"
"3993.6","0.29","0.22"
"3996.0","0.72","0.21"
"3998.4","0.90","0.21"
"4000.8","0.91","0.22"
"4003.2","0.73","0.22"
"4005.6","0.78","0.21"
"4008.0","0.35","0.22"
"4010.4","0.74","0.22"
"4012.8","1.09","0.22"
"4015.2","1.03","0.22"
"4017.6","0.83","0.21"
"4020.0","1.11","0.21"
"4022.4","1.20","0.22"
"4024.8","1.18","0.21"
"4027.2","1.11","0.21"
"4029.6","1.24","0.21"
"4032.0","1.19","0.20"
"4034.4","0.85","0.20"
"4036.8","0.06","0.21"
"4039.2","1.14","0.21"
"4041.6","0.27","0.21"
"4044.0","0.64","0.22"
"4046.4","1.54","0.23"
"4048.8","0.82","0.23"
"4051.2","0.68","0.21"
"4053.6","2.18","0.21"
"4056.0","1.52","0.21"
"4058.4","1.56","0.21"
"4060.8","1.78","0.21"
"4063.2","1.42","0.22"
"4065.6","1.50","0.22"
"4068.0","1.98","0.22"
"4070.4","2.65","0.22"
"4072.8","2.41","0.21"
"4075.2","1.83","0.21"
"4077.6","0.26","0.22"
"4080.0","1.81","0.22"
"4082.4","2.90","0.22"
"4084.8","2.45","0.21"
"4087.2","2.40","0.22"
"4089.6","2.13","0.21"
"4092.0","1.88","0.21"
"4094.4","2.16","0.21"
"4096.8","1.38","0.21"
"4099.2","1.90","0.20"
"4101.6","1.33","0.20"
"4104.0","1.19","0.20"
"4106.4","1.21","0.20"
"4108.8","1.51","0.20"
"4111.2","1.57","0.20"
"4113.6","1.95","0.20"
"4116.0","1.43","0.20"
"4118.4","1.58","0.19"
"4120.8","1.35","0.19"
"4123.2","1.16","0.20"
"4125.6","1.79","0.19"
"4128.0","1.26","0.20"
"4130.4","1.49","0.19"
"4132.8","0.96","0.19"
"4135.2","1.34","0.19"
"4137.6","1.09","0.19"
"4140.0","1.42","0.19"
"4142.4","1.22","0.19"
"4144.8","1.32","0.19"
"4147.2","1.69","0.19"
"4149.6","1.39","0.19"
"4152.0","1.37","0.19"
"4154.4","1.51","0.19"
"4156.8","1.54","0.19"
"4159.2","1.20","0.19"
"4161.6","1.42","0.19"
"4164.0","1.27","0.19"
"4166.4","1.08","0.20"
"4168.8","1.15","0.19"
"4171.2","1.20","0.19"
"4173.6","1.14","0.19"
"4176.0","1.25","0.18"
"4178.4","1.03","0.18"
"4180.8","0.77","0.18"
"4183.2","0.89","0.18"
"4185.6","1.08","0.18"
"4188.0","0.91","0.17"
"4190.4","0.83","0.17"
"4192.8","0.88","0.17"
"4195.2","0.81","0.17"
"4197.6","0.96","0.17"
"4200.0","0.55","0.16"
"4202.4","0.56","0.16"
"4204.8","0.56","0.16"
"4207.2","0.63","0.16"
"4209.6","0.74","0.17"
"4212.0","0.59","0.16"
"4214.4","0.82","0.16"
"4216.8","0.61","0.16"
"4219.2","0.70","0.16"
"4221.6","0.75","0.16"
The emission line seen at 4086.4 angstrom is Ly-alpha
